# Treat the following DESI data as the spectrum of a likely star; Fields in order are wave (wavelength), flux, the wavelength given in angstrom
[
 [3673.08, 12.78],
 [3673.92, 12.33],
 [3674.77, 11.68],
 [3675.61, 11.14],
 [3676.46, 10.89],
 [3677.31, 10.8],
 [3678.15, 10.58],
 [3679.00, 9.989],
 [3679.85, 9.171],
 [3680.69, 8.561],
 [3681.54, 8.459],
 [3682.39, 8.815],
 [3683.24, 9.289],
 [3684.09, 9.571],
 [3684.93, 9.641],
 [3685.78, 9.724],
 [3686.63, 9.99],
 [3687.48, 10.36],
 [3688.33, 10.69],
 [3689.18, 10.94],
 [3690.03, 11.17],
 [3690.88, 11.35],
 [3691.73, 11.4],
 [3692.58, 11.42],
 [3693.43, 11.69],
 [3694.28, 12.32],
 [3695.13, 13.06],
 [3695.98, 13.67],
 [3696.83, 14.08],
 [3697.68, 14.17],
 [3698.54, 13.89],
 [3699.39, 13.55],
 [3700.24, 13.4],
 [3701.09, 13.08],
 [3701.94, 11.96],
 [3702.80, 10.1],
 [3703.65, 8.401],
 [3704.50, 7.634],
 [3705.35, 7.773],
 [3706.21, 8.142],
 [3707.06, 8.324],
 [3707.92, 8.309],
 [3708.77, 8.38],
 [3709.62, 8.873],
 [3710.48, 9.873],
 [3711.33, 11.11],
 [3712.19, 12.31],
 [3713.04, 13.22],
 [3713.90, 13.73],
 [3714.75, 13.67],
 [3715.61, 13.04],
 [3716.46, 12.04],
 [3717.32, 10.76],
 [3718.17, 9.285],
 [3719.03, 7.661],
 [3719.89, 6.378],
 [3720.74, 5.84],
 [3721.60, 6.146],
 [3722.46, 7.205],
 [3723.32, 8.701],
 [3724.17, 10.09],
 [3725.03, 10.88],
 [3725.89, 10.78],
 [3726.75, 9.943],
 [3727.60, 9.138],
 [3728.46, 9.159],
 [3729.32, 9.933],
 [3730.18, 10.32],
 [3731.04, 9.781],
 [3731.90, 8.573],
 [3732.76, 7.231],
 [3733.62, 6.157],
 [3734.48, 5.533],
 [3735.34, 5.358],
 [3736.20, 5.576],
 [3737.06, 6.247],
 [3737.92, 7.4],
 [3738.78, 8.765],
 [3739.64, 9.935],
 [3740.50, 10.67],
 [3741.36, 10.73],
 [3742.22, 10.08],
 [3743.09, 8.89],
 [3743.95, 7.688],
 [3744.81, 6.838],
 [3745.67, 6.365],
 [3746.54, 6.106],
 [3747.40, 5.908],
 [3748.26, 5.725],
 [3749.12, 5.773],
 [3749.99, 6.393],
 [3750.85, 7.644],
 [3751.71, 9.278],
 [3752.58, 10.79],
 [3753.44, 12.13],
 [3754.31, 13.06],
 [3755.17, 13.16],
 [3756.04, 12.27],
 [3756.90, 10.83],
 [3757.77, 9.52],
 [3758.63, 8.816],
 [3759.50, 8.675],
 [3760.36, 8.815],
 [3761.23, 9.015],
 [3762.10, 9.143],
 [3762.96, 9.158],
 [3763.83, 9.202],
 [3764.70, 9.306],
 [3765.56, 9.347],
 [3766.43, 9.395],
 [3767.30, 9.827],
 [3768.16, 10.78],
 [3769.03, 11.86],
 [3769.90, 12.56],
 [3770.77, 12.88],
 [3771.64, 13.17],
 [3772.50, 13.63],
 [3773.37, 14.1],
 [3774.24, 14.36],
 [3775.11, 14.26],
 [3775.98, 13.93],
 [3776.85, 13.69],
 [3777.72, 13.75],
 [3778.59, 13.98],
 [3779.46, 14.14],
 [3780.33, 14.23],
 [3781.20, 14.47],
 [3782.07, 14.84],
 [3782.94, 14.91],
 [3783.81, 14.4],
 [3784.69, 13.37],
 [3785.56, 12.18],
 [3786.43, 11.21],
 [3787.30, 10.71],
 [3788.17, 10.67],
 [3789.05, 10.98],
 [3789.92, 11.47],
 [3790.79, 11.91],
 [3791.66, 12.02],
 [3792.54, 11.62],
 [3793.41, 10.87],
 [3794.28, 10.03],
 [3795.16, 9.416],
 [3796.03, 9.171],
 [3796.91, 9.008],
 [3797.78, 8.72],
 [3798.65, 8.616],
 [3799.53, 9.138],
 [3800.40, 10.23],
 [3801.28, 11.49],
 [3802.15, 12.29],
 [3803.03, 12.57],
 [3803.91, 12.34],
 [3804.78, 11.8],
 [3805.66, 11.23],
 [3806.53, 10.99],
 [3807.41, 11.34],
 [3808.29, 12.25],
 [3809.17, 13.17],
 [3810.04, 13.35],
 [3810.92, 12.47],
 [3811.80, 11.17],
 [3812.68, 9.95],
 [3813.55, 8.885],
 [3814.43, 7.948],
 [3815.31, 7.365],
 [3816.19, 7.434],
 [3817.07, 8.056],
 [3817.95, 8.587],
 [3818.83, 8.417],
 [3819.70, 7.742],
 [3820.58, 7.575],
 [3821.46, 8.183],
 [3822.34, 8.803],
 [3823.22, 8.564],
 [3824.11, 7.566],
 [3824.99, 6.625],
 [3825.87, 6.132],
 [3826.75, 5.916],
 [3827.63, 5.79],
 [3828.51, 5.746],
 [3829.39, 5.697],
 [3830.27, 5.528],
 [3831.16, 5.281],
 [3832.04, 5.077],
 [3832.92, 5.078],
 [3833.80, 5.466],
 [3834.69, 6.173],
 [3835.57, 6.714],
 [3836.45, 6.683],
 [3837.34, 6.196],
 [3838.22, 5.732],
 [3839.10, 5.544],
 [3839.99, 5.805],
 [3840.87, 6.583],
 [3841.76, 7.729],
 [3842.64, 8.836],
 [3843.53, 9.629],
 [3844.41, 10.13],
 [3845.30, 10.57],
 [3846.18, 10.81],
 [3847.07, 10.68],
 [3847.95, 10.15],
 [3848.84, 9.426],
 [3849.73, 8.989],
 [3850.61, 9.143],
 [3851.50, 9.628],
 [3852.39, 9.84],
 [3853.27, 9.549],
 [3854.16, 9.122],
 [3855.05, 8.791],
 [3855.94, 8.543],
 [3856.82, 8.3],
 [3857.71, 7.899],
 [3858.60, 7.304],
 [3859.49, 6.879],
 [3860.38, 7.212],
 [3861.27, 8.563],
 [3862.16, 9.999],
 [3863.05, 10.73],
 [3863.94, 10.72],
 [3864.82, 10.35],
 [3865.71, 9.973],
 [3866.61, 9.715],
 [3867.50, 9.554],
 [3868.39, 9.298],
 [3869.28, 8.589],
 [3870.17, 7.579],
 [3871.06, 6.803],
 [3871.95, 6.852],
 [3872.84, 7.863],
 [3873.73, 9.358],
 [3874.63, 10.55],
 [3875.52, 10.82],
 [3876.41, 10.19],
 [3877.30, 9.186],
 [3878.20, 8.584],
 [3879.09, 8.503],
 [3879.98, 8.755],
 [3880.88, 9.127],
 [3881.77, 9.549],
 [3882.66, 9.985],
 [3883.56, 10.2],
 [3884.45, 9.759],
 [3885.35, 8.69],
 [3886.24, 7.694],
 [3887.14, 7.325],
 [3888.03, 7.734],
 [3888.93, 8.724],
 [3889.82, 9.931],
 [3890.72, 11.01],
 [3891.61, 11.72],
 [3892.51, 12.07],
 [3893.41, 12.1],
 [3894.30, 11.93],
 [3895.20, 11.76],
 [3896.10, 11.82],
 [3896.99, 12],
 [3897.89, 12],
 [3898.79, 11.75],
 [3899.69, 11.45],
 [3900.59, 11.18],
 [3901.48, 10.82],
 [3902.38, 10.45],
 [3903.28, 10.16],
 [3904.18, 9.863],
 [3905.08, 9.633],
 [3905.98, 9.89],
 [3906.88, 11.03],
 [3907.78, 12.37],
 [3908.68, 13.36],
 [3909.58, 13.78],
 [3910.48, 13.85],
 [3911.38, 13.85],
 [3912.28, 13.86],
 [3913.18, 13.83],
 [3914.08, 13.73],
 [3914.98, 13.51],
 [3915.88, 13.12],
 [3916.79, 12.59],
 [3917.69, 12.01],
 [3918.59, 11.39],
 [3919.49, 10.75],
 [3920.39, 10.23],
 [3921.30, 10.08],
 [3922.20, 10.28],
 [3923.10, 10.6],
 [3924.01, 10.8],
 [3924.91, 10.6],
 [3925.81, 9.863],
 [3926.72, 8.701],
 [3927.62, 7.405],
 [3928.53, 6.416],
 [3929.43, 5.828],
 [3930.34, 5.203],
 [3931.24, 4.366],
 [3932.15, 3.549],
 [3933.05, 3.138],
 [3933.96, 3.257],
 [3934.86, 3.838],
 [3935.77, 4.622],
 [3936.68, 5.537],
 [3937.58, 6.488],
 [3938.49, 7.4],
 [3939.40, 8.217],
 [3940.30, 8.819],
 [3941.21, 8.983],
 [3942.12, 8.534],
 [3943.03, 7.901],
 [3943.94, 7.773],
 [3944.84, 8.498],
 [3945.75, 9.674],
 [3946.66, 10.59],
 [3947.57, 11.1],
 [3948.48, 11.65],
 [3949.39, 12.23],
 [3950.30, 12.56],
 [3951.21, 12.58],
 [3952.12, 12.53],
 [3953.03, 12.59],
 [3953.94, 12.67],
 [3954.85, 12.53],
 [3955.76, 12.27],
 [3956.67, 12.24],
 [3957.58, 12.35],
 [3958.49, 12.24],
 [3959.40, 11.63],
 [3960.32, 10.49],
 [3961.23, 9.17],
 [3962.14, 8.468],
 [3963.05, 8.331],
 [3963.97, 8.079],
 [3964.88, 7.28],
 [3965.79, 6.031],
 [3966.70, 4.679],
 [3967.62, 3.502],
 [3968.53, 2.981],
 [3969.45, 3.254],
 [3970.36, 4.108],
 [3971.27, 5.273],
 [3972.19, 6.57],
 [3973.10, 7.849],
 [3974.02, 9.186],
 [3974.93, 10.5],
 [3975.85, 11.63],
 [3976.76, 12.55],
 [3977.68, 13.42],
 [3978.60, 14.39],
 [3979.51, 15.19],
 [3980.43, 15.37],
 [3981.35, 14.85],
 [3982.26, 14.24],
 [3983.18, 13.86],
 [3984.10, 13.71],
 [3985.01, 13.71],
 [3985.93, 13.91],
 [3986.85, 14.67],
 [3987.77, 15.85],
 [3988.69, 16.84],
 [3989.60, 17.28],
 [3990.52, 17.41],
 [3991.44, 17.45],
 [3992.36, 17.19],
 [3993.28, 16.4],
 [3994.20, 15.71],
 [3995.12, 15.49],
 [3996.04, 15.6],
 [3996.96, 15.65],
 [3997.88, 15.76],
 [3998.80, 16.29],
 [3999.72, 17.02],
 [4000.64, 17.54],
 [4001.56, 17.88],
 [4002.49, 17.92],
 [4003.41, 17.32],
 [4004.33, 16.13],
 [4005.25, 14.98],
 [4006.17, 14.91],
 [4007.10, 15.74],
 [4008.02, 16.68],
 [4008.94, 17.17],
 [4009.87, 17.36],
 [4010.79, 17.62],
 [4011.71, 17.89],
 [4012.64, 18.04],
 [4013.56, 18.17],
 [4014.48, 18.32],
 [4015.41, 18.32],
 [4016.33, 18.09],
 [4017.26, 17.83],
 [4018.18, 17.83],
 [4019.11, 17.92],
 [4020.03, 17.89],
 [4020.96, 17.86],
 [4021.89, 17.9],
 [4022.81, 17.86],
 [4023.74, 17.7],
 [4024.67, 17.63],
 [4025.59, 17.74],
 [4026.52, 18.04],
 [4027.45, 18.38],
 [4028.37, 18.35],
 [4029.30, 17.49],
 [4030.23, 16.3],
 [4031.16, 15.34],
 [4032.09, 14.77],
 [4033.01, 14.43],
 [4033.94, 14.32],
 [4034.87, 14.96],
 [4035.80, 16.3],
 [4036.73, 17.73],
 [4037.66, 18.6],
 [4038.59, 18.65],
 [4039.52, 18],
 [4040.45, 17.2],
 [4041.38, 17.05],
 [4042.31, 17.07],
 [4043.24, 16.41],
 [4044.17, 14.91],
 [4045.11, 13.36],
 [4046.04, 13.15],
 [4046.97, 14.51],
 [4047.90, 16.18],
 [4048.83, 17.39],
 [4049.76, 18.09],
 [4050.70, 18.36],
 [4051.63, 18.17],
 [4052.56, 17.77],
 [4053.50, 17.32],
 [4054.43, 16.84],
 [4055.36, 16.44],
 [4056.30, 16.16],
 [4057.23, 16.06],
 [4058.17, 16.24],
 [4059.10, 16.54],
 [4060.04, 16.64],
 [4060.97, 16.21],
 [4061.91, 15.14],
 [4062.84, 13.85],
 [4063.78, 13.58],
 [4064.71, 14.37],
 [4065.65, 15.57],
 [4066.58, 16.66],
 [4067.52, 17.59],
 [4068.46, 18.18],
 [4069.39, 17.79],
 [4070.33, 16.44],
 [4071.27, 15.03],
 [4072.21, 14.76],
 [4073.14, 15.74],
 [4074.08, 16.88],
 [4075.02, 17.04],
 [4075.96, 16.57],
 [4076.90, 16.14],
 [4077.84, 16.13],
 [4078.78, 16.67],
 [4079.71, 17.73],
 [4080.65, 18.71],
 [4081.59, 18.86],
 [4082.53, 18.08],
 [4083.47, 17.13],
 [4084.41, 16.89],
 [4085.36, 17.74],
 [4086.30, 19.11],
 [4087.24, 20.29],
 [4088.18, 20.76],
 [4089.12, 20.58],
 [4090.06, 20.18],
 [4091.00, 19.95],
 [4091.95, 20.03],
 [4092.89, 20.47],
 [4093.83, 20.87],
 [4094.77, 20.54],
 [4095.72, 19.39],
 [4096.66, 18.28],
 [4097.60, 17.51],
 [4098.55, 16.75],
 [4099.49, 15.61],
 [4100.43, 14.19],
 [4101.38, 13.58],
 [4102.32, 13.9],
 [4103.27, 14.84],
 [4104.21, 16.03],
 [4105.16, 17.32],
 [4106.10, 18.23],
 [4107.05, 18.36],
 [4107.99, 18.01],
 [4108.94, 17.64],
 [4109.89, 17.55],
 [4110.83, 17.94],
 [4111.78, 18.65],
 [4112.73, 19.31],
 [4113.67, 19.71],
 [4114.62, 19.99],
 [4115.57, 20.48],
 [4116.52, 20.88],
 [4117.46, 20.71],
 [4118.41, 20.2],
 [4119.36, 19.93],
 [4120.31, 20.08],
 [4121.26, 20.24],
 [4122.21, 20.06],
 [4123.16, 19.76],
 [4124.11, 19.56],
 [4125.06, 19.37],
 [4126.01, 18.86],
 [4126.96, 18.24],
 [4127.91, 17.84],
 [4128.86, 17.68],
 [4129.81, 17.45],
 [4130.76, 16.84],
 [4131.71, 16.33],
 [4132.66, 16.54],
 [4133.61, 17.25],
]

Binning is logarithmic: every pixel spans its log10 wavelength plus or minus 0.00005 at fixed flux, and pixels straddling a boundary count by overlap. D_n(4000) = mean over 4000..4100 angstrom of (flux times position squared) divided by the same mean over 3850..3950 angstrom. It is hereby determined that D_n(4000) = 1.9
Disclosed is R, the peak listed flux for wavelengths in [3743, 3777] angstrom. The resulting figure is 14.36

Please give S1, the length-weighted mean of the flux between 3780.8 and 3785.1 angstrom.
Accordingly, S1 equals 14.4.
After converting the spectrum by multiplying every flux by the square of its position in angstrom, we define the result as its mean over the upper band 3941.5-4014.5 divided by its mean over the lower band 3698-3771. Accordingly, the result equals 1.5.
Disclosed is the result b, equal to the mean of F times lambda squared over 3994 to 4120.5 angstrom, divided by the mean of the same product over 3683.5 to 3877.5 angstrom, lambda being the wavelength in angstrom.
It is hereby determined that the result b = 2.05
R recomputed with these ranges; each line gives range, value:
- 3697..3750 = 14.17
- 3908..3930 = 13.86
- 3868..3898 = 12.1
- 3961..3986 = 15.37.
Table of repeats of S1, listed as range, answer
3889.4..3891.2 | 10.5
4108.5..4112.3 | 17.9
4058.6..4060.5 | 16.6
